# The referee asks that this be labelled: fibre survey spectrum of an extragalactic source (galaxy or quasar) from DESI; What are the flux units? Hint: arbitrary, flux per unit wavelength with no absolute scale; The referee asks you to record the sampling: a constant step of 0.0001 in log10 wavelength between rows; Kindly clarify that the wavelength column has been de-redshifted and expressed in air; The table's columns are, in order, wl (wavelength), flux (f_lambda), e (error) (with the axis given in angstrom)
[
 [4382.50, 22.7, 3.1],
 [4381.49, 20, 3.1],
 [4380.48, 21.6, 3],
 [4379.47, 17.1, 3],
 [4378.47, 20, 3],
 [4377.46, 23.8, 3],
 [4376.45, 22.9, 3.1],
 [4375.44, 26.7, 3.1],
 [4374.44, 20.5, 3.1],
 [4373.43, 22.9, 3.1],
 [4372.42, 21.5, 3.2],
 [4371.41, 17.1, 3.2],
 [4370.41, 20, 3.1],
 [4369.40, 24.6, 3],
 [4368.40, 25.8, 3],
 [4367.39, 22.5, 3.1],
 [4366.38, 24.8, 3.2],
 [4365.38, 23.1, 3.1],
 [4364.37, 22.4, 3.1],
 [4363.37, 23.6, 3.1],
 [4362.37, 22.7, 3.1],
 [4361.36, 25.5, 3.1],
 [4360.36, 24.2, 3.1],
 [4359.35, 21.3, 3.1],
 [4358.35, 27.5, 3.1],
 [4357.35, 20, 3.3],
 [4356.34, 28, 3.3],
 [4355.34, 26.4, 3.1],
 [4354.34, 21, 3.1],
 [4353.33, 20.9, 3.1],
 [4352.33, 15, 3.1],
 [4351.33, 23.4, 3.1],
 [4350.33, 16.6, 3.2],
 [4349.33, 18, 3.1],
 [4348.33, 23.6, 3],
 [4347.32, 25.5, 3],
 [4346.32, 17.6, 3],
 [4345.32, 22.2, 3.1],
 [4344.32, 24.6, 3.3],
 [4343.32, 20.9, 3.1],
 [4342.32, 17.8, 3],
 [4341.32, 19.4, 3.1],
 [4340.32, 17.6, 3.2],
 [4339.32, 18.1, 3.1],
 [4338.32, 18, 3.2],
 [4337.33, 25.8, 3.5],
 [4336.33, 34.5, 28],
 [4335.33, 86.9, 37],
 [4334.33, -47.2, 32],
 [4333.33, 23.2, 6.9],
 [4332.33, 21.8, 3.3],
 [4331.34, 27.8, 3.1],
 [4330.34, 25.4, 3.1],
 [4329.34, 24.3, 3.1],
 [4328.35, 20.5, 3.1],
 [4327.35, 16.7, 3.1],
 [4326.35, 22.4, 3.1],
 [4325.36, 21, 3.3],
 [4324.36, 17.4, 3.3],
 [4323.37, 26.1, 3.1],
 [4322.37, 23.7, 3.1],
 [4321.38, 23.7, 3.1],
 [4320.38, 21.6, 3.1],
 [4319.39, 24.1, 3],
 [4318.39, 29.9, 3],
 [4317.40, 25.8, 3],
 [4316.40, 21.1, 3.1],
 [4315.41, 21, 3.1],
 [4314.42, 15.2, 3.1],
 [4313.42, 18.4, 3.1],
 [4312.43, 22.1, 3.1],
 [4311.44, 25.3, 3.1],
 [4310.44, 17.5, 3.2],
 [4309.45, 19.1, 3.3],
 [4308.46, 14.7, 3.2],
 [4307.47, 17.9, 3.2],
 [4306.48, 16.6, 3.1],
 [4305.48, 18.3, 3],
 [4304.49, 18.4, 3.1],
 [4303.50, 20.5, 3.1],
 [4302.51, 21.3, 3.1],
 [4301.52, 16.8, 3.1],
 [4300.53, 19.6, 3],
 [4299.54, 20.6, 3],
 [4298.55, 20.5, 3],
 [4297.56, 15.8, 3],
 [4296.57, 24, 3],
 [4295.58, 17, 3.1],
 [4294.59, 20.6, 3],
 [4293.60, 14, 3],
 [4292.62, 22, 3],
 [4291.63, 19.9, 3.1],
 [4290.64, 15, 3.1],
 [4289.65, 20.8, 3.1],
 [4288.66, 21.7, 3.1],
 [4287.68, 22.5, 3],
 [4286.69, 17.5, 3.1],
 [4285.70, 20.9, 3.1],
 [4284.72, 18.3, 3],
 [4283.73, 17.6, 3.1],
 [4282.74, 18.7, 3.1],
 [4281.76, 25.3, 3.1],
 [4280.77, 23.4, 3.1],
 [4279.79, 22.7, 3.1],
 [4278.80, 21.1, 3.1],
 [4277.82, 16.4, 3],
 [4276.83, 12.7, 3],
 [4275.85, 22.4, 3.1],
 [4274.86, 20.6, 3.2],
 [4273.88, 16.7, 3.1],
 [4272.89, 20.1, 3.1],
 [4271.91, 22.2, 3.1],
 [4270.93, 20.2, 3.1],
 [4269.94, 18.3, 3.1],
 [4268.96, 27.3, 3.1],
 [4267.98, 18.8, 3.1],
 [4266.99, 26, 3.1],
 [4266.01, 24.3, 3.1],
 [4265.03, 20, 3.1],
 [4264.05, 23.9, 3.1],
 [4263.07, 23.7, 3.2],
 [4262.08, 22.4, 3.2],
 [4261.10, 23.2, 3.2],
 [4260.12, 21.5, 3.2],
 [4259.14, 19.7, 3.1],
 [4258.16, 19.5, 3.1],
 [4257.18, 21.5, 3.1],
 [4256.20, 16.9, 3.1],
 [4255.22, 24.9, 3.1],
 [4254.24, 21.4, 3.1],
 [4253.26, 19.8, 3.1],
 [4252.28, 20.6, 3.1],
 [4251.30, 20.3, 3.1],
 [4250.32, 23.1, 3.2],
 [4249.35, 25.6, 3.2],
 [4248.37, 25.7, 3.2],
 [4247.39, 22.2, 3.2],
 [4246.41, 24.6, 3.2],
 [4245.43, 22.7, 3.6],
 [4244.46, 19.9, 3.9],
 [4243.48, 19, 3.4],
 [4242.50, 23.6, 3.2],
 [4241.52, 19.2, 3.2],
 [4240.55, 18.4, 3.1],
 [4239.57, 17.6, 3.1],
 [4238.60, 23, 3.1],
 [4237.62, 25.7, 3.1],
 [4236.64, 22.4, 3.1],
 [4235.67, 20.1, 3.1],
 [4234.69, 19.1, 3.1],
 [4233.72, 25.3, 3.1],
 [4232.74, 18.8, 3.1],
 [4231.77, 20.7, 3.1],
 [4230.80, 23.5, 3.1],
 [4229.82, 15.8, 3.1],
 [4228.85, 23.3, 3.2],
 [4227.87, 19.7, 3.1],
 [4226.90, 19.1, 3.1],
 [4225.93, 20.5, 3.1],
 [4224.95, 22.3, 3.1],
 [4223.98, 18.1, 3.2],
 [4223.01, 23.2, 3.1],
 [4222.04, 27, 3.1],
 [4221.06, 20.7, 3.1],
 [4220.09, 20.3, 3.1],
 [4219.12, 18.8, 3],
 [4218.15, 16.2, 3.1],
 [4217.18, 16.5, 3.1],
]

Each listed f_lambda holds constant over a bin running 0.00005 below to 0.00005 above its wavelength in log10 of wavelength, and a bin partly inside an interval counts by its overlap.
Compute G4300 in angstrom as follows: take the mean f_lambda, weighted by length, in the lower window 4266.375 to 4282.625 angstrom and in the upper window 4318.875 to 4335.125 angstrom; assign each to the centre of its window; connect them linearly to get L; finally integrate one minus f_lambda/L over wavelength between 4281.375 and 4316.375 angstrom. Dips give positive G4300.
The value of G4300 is 1.62 angstrom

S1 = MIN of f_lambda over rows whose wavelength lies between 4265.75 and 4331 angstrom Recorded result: 12.7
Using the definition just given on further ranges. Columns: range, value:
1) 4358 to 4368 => 21.3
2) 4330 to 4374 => -47.2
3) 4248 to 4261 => 16.9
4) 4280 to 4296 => 14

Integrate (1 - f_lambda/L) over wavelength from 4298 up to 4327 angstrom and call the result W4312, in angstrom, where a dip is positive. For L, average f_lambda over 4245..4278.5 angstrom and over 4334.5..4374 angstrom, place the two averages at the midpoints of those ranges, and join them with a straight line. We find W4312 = 2.3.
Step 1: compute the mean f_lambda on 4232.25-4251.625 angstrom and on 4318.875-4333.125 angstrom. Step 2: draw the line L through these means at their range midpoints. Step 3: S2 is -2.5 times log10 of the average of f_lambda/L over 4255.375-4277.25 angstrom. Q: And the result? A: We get 0.05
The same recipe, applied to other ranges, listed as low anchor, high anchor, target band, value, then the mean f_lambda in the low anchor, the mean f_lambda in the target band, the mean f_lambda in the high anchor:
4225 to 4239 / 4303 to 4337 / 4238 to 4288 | 0.01 mag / 21.2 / 21.1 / 21.7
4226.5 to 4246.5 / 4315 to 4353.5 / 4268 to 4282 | 0.04 mag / 21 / 20.5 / 22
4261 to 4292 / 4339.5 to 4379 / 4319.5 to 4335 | 0.15 mag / 20.7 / 18.8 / 22.1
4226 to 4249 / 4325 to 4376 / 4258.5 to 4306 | 0.07 mag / 21.3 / 20.3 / 22.2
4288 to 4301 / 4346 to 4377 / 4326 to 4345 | -0.04 mag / 19.4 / 22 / 22.5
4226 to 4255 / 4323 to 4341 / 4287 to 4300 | 0.12 mag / 21.4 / 19.5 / 22.2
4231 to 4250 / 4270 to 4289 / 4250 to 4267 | -0.04 mag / 21.8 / 21.7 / 20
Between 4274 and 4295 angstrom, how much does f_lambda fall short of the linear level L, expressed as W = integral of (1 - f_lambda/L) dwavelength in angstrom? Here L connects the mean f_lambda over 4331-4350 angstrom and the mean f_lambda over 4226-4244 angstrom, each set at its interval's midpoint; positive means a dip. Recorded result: 1.58 angstrom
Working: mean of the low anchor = 20.8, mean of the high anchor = 21.8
